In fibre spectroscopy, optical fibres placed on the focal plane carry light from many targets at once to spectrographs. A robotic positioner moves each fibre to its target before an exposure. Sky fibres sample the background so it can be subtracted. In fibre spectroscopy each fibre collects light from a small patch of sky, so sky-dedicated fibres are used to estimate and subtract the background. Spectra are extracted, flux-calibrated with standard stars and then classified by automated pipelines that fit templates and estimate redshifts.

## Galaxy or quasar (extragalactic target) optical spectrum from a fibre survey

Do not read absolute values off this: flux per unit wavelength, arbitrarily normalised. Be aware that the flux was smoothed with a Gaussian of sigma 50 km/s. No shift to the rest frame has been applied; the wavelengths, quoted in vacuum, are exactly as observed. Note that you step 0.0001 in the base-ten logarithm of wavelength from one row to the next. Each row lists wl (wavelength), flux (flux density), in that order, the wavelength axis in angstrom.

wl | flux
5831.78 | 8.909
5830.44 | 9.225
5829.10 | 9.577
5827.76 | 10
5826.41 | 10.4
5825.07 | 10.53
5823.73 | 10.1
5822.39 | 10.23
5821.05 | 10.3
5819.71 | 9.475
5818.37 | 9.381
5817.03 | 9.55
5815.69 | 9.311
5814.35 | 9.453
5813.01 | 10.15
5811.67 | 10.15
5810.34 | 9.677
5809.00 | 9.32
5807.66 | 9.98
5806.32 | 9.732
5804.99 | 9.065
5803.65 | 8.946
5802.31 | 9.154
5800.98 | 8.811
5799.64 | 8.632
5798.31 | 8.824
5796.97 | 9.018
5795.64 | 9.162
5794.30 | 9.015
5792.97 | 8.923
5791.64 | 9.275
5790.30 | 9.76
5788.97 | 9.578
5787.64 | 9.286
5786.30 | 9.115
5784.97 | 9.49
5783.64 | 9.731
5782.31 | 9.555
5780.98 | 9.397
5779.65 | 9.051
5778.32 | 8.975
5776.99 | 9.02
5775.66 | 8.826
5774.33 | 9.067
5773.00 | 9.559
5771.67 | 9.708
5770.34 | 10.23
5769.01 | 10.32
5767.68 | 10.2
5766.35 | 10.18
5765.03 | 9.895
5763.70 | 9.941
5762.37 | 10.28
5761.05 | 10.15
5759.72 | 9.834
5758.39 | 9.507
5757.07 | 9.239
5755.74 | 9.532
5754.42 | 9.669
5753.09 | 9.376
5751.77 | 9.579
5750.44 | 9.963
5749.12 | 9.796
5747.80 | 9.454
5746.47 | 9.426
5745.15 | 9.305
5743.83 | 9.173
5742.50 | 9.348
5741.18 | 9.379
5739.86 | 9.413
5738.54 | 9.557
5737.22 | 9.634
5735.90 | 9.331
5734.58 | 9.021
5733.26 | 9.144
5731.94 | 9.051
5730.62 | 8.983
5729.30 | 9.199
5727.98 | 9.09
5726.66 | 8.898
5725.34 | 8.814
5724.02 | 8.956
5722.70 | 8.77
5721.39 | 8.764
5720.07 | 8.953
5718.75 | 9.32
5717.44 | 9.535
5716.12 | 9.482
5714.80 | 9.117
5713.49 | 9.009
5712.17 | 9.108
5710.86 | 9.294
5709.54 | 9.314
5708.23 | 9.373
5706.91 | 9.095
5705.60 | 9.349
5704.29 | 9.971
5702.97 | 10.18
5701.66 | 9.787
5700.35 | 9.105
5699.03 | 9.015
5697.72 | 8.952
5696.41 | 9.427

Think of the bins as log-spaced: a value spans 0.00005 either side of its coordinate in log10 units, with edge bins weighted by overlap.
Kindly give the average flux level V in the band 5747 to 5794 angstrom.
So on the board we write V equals 9.58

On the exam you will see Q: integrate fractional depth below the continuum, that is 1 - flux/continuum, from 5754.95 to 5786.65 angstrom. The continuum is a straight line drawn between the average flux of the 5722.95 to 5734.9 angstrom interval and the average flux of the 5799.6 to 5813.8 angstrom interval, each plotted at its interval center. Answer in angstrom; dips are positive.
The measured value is -1.3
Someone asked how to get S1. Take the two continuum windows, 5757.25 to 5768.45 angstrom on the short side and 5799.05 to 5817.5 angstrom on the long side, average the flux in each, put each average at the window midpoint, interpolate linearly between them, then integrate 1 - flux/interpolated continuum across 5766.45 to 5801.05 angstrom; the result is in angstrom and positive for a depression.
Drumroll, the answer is 1.3 angstrom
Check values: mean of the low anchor 9.97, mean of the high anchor 9.42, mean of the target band 9.35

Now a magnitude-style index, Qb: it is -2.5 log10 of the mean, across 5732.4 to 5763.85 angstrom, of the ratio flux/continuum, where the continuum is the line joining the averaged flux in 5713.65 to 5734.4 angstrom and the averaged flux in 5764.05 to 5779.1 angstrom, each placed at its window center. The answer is -0.02 mag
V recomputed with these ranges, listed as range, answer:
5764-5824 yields 9.48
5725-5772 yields 9.55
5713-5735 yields 9.07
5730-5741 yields 9.28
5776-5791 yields 9.35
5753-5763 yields 9.72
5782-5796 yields 9.35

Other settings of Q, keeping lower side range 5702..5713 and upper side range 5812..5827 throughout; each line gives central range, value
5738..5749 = 0.2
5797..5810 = 0.9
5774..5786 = 0.6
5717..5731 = 0.7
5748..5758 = 0.1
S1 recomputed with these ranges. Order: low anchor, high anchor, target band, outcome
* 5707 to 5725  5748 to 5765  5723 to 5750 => 0.56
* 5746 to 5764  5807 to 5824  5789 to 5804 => 1.03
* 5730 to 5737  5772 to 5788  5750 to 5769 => -1.27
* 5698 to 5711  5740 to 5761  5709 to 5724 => 0.50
